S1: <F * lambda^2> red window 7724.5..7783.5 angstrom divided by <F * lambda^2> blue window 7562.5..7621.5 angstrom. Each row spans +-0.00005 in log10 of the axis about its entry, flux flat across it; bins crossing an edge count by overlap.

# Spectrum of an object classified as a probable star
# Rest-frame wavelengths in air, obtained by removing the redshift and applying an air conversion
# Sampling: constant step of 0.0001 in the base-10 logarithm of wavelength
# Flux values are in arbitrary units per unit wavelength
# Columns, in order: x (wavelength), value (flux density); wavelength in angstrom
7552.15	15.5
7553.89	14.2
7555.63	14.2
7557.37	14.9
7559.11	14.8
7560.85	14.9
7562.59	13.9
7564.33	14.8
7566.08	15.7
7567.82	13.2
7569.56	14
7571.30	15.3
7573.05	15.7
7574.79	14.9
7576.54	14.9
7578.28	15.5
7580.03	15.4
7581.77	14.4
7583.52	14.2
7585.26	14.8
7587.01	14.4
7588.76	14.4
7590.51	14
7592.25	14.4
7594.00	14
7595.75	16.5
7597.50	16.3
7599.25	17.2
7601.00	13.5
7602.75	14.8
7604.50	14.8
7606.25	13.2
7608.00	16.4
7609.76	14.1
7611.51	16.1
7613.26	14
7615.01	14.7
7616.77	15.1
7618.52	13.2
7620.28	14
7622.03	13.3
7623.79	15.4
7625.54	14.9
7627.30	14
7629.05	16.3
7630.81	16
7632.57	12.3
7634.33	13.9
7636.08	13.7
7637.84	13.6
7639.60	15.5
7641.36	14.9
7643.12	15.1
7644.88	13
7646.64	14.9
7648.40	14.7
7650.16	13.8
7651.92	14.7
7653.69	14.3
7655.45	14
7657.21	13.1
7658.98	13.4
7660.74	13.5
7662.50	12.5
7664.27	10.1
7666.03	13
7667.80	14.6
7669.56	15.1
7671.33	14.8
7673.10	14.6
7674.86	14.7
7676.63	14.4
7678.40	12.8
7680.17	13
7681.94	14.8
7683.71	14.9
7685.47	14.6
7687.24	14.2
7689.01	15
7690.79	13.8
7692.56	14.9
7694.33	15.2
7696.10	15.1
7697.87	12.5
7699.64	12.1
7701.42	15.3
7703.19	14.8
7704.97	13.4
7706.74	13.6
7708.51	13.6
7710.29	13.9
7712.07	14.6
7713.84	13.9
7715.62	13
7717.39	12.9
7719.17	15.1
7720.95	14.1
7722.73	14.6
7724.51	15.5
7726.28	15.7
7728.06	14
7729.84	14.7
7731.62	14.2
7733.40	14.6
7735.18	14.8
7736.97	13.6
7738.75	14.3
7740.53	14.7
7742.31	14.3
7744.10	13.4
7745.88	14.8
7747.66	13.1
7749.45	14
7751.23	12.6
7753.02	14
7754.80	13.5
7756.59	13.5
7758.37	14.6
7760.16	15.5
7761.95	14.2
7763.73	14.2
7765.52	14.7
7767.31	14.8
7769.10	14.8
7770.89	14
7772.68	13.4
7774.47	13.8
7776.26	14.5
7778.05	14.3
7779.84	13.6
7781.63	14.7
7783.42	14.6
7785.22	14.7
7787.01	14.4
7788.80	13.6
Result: 1.01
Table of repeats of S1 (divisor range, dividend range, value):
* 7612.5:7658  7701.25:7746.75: 1.02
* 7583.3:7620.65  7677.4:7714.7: 0.98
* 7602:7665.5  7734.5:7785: 1.03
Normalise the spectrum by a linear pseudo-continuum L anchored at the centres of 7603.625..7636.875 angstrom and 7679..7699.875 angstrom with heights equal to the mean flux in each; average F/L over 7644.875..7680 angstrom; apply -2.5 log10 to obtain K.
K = 0.04 mag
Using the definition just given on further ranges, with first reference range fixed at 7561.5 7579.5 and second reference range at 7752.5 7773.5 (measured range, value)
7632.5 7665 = 0.061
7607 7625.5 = 0.003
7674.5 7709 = 0.026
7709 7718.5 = 0.056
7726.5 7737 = -0.007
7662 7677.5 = 0.057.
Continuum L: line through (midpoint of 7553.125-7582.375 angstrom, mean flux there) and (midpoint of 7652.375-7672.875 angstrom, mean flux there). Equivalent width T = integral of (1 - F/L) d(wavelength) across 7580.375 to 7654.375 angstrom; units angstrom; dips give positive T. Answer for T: -2.5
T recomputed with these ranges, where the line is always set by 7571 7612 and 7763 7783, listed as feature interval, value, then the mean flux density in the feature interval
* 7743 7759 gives 0.7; 13.7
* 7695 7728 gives 0.9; 14.1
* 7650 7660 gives 0.6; 13.9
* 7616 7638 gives 0.8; 14.3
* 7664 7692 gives 1.0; 14.1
